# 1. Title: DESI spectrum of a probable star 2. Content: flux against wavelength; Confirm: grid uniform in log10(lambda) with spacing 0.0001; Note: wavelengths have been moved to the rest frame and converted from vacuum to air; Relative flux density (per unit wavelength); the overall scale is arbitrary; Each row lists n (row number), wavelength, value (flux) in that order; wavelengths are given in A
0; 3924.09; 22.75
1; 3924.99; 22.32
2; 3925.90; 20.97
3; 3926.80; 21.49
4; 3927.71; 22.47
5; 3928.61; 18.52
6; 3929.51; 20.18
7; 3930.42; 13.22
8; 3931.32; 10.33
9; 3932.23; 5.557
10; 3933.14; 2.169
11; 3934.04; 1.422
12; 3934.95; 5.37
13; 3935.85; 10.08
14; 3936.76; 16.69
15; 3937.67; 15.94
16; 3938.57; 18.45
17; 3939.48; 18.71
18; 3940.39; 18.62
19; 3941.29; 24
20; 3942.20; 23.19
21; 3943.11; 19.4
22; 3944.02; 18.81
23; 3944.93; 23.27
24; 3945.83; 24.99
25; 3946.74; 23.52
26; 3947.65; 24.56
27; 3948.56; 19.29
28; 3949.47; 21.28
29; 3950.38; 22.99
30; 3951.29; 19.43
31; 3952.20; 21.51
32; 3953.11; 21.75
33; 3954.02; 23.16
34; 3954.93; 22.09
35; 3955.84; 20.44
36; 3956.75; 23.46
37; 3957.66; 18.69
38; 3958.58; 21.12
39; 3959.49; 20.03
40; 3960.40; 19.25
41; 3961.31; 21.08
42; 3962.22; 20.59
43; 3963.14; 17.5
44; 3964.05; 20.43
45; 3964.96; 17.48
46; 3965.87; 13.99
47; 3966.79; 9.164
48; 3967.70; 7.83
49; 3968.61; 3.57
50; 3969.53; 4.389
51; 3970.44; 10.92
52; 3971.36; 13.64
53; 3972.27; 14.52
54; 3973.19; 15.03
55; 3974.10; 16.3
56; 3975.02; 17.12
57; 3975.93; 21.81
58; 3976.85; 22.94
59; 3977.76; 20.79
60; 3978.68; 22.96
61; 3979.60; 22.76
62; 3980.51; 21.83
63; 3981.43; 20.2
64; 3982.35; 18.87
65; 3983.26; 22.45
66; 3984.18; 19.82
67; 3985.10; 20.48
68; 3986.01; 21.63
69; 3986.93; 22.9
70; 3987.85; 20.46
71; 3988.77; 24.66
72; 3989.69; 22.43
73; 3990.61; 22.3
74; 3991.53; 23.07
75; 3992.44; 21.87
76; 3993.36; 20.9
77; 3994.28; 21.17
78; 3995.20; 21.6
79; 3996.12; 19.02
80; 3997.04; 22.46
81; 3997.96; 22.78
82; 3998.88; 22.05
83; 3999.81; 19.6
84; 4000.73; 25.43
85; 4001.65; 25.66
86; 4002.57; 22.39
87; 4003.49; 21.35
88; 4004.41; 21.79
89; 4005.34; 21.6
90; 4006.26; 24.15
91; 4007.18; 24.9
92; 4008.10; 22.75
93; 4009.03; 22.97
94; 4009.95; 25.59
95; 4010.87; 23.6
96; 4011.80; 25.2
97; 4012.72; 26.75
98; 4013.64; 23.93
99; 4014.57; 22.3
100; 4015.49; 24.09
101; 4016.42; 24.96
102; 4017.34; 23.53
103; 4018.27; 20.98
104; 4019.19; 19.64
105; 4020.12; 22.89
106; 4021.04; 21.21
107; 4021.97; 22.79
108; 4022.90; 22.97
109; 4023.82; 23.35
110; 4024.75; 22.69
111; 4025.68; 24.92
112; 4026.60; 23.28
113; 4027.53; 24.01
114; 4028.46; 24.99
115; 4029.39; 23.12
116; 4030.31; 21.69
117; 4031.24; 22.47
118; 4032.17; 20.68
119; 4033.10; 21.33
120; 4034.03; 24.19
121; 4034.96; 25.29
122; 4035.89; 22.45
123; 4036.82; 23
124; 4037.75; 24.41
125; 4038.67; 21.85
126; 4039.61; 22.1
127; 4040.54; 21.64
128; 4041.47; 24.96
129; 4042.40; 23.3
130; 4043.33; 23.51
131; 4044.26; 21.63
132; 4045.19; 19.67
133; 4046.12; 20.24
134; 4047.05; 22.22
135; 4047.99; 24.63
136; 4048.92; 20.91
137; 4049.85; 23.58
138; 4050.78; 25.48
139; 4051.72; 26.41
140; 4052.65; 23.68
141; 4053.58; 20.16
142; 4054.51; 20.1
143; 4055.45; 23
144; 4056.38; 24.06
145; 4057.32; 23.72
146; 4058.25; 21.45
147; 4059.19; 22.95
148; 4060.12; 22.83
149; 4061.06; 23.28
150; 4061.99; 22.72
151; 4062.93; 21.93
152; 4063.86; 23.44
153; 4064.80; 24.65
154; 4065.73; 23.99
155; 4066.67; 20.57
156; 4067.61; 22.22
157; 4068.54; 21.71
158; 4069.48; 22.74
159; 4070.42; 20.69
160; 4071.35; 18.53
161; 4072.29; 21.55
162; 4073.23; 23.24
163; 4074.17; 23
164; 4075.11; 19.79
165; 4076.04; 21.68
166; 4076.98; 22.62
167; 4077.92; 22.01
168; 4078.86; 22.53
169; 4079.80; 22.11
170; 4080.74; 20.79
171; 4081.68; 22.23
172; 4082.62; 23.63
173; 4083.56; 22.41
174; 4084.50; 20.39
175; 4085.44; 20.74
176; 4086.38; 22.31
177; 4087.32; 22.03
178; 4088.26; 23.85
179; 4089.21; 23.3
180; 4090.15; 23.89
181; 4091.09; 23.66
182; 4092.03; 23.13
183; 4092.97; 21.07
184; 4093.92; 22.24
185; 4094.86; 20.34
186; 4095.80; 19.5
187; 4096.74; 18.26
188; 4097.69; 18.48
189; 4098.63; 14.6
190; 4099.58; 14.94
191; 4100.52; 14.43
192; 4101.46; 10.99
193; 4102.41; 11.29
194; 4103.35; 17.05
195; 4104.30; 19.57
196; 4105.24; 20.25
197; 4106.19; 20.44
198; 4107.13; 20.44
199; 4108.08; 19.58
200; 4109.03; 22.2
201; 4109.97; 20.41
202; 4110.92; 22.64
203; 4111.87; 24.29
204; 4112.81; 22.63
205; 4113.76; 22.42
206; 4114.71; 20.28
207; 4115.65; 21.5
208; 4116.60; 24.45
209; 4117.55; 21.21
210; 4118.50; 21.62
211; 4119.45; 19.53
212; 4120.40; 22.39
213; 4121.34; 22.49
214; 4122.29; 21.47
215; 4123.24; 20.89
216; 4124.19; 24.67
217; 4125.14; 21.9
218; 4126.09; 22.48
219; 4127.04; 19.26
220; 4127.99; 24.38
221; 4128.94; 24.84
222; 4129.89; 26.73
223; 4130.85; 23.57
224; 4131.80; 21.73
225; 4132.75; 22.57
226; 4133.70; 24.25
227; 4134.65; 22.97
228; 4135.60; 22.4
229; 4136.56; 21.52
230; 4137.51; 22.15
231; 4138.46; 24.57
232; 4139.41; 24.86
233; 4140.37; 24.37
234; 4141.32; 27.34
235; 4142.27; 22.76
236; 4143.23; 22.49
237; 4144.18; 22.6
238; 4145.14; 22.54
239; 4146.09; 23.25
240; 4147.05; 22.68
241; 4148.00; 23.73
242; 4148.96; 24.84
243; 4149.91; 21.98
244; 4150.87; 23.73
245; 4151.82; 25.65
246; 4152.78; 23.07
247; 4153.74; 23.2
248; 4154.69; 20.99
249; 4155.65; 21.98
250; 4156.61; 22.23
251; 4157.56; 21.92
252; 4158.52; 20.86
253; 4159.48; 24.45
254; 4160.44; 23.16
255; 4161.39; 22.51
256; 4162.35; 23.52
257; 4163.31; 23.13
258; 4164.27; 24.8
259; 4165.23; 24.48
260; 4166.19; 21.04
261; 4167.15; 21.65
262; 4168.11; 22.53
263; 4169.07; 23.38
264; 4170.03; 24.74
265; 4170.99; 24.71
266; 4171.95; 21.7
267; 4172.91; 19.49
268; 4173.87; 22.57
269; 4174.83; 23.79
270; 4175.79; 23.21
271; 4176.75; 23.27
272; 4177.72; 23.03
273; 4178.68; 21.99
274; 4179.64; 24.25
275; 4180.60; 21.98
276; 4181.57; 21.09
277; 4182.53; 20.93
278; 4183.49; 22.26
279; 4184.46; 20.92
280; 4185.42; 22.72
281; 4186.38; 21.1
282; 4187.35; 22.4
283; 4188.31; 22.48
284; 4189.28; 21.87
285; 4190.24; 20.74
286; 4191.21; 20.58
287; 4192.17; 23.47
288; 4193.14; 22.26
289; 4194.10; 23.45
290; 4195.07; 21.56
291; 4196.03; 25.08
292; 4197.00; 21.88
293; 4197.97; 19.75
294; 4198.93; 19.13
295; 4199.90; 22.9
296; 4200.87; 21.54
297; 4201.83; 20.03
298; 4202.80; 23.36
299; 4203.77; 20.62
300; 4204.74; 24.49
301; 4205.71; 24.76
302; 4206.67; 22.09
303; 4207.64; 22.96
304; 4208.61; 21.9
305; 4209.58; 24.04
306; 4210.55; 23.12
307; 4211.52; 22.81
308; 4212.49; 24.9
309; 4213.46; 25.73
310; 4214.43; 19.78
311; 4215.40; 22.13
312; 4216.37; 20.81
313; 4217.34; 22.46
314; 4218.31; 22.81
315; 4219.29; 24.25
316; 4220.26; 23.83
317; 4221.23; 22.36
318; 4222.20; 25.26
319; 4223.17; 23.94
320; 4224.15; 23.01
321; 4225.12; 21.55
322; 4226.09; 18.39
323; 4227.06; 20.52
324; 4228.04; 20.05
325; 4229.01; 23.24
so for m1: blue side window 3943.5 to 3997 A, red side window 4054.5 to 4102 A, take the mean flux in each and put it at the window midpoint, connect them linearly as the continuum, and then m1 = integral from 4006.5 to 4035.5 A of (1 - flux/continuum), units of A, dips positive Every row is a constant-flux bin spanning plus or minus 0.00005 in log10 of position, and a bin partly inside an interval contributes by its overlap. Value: -4.2 A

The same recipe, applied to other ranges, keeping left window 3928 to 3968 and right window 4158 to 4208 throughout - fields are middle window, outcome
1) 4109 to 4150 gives -2.8 A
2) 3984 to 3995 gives -1.9 A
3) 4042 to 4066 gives -3.5 A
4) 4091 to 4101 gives 0.8 A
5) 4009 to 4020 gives -2.6 A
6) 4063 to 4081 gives -1.6 A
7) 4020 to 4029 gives -1.9 A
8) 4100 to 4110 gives 1.5 A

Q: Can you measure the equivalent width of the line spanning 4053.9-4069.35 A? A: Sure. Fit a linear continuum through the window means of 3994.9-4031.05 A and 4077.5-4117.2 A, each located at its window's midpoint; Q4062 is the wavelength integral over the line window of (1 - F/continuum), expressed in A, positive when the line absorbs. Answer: -0.7 A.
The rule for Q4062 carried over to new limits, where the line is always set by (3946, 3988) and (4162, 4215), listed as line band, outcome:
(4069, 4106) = 0.7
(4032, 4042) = -1.5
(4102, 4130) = -0.1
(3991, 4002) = -1.6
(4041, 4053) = -1.7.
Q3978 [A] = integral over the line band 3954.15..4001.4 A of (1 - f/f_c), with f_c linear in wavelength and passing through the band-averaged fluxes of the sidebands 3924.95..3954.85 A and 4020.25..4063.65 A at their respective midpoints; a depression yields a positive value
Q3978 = 1.4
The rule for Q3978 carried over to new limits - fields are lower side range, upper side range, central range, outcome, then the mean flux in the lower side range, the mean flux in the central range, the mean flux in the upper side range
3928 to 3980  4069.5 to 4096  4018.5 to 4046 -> -3.5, 17.3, 22.7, 21.9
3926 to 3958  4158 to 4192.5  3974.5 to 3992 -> -2.4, 18.2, 21.5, 22.5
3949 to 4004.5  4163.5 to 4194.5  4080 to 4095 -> -0.8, 19.7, 22.3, 22.5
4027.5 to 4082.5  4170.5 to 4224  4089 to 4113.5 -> 3.2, 22.5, 19.6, 22.5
